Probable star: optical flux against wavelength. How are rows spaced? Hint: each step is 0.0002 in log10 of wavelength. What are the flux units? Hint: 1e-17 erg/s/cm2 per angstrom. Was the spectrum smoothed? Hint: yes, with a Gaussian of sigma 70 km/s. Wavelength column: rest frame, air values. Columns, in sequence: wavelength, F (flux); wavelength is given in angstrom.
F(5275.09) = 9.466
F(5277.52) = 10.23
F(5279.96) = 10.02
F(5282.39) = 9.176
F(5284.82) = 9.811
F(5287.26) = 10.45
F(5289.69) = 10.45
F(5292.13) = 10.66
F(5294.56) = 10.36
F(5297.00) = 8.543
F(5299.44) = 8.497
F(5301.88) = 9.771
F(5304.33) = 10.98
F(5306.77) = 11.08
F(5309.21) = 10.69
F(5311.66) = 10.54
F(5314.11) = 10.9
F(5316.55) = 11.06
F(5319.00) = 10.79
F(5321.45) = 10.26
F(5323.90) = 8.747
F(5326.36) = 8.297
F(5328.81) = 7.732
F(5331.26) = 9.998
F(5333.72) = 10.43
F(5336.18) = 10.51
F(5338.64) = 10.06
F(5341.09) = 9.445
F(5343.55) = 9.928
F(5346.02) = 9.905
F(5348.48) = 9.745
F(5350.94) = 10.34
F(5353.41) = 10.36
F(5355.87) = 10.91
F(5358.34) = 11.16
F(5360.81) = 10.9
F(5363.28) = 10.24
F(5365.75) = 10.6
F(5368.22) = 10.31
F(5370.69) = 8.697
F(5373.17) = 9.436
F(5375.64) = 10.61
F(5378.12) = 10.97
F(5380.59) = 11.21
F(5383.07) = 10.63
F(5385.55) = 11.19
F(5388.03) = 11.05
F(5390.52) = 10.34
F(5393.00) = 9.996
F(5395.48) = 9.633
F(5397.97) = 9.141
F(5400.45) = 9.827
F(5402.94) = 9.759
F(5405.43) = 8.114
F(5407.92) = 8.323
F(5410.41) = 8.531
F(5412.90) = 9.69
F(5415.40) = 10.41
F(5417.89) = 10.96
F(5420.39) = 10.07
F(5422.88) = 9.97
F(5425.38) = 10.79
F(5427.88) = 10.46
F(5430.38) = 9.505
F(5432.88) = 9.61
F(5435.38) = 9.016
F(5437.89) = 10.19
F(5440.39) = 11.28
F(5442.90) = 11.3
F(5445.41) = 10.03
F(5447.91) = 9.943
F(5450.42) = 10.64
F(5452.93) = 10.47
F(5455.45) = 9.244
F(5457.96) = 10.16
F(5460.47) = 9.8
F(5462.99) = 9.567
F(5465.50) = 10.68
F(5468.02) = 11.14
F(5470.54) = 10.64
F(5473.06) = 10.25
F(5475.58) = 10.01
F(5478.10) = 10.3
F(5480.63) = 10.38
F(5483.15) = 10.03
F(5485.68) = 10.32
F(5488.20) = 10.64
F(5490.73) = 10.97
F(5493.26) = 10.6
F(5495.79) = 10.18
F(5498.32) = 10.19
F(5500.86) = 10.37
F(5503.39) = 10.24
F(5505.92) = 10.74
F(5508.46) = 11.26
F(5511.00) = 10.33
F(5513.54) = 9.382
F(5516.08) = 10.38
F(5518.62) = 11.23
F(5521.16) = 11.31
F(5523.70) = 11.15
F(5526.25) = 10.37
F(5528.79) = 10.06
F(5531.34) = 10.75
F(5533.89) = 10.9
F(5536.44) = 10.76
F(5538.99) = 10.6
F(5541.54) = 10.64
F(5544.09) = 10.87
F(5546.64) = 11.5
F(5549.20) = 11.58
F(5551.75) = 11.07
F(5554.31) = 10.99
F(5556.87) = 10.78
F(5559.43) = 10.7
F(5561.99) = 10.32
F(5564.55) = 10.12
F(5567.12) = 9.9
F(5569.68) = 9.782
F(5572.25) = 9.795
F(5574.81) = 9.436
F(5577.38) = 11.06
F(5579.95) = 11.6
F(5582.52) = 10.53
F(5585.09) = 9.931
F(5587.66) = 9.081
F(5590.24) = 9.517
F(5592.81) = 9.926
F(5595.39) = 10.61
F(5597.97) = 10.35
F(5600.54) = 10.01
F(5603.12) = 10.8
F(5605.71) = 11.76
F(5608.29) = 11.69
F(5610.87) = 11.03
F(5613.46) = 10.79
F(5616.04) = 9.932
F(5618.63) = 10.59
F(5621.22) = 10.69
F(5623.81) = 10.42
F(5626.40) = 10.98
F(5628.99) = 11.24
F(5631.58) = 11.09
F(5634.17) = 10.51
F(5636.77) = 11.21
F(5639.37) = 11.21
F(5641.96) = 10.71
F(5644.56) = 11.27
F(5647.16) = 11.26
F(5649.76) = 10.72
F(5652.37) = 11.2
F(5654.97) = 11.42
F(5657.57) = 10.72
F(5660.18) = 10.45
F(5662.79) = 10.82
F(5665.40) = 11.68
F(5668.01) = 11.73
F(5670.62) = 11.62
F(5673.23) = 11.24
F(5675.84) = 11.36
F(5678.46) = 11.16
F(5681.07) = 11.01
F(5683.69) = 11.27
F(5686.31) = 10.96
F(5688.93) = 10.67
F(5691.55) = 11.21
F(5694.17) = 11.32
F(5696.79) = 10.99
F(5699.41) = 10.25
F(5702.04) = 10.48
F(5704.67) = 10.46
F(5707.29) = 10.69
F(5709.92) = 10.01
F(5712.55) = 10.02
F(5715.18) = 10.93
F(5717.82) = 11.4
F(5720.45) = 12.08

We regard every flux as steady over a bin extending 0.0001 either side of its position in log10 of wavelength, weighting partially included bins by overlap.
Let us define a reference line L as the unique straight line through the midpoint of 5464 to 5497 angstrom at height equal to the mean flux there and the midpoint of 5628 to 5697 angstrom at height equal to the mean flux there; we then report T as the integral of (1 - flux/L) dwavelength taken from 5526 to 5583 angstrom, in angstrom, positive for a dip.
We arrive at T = 0.6 angstrom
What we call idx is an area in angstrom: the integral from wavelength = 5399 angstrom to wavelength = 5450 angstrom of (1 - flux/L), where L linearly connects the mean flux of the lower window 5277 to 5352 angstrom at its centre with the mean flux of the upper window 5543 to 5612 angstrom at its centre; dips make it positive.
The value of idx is 1.6 angstrom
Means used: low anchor 9.98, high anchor 10.5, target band 9.9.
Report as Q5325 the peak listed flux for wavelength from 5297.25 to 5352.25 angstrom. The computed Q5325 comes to 11.08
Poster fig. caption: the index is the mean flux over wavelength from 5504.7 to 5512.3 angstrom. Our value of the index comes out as 10.8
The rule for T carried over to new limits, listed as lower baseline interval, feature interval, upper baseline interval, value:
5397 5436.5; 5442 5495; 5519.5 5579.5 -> -1.57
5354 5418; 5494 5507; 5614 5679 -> 0.18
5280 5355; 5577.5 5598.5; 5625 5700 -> 1.19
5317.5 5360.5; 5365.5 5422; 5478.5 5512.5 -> 0.89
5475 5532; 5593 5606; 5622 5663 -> 0.30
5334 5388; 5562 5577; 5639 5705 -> 1.24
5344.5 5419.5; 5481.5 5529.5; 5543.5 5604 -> -0.99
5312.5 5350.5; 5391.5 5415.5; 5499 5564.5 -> 2.06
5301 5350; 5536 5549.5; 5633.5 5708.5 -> -0.38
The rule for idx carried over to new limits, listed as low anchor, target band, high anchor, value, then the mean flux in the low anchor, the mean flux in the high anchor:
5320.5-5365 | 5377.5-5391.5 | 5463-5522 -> -1.12 angstrom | 9.95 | 10.5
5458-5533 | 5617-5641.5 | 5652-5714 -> -0.13 angstrom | 10.5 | 10.9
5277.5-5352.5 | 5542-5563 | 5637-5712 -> -0.64 angstrom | 9.98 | 11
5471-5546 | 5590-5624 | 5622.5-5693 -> 0.87 angstrom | 10.5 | 11.1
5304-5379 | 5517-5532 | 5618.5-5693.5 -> -0.17 angstrom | 10.2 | 11.1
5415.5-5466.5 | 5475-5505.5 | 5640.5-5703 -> 0.01 angstrom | 10.2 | 11.1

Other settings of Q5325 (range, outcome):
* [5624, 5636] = 11.24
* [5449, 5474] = 11.14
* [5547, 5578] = 11.58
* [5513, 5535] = 11.31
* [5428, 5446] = 11.3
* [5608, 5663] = 11.69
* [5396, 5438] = 10.96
